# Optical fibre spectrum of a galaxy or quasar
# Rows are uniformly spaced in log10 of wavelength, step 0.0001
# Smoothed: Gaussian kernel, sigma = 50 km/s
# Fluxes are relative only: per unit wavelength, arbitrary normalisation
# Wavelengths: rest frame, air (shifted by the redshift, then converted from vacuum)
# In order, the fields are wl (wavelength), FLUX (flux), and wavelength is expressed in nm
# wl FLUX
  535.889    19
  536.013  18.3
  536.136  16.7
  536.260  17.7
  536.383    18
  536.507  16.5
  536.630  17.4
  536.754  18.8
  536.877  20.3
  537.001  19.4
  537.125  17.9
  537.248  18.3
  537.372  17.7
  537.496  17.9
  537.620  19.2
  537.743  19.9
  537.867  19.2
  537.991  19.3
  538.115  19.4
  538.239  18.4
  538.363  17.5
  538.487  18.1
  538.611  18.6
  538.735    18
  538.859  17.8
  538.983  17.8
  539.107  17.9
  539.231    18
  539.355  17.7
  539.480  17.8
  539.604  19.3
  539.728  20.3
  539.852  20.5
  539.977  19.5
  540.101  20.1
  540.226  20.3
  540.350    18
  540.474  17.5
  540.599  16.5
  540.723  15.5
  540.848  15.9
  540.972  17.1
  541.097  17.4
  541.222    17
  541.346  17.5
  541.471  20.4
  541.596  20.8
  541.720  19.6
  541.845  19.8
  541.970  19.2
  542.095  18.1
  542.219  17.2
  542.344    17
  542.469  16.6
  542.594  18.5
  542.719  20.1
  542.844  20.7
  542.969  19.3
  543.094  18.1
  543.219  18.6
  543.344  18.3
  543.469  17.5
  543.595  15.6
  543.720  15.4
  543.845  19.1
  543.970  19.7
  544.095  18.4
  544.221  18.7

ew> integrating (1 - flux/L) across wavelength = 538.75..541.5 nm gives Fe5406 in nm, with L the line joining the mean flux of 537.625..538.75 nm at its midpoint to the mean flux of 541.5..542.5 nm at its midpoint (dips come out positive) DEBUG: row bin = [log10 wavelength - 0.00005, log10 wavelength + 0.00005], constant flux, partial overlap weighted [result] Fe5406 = 0.085 nm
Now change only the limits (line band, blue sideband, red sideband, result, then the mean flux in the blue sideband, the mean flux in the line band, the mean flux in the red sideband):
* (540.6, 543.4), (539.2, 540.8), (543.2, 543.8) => -0.10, 18.5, 18.3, 17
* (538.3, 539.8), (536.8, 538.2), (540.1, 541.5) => 0.00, 18.9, 18.3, 17.6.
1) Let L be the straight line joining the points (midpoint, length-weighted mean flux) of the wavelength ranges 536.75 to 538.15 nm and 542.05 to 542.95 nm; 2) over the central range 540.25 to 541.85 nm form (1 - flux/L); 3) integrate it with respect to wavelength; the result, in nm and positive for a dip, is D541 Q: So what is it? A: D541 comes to 0.05 nm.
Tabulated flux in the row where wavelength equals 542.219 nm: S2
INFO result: 17.2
